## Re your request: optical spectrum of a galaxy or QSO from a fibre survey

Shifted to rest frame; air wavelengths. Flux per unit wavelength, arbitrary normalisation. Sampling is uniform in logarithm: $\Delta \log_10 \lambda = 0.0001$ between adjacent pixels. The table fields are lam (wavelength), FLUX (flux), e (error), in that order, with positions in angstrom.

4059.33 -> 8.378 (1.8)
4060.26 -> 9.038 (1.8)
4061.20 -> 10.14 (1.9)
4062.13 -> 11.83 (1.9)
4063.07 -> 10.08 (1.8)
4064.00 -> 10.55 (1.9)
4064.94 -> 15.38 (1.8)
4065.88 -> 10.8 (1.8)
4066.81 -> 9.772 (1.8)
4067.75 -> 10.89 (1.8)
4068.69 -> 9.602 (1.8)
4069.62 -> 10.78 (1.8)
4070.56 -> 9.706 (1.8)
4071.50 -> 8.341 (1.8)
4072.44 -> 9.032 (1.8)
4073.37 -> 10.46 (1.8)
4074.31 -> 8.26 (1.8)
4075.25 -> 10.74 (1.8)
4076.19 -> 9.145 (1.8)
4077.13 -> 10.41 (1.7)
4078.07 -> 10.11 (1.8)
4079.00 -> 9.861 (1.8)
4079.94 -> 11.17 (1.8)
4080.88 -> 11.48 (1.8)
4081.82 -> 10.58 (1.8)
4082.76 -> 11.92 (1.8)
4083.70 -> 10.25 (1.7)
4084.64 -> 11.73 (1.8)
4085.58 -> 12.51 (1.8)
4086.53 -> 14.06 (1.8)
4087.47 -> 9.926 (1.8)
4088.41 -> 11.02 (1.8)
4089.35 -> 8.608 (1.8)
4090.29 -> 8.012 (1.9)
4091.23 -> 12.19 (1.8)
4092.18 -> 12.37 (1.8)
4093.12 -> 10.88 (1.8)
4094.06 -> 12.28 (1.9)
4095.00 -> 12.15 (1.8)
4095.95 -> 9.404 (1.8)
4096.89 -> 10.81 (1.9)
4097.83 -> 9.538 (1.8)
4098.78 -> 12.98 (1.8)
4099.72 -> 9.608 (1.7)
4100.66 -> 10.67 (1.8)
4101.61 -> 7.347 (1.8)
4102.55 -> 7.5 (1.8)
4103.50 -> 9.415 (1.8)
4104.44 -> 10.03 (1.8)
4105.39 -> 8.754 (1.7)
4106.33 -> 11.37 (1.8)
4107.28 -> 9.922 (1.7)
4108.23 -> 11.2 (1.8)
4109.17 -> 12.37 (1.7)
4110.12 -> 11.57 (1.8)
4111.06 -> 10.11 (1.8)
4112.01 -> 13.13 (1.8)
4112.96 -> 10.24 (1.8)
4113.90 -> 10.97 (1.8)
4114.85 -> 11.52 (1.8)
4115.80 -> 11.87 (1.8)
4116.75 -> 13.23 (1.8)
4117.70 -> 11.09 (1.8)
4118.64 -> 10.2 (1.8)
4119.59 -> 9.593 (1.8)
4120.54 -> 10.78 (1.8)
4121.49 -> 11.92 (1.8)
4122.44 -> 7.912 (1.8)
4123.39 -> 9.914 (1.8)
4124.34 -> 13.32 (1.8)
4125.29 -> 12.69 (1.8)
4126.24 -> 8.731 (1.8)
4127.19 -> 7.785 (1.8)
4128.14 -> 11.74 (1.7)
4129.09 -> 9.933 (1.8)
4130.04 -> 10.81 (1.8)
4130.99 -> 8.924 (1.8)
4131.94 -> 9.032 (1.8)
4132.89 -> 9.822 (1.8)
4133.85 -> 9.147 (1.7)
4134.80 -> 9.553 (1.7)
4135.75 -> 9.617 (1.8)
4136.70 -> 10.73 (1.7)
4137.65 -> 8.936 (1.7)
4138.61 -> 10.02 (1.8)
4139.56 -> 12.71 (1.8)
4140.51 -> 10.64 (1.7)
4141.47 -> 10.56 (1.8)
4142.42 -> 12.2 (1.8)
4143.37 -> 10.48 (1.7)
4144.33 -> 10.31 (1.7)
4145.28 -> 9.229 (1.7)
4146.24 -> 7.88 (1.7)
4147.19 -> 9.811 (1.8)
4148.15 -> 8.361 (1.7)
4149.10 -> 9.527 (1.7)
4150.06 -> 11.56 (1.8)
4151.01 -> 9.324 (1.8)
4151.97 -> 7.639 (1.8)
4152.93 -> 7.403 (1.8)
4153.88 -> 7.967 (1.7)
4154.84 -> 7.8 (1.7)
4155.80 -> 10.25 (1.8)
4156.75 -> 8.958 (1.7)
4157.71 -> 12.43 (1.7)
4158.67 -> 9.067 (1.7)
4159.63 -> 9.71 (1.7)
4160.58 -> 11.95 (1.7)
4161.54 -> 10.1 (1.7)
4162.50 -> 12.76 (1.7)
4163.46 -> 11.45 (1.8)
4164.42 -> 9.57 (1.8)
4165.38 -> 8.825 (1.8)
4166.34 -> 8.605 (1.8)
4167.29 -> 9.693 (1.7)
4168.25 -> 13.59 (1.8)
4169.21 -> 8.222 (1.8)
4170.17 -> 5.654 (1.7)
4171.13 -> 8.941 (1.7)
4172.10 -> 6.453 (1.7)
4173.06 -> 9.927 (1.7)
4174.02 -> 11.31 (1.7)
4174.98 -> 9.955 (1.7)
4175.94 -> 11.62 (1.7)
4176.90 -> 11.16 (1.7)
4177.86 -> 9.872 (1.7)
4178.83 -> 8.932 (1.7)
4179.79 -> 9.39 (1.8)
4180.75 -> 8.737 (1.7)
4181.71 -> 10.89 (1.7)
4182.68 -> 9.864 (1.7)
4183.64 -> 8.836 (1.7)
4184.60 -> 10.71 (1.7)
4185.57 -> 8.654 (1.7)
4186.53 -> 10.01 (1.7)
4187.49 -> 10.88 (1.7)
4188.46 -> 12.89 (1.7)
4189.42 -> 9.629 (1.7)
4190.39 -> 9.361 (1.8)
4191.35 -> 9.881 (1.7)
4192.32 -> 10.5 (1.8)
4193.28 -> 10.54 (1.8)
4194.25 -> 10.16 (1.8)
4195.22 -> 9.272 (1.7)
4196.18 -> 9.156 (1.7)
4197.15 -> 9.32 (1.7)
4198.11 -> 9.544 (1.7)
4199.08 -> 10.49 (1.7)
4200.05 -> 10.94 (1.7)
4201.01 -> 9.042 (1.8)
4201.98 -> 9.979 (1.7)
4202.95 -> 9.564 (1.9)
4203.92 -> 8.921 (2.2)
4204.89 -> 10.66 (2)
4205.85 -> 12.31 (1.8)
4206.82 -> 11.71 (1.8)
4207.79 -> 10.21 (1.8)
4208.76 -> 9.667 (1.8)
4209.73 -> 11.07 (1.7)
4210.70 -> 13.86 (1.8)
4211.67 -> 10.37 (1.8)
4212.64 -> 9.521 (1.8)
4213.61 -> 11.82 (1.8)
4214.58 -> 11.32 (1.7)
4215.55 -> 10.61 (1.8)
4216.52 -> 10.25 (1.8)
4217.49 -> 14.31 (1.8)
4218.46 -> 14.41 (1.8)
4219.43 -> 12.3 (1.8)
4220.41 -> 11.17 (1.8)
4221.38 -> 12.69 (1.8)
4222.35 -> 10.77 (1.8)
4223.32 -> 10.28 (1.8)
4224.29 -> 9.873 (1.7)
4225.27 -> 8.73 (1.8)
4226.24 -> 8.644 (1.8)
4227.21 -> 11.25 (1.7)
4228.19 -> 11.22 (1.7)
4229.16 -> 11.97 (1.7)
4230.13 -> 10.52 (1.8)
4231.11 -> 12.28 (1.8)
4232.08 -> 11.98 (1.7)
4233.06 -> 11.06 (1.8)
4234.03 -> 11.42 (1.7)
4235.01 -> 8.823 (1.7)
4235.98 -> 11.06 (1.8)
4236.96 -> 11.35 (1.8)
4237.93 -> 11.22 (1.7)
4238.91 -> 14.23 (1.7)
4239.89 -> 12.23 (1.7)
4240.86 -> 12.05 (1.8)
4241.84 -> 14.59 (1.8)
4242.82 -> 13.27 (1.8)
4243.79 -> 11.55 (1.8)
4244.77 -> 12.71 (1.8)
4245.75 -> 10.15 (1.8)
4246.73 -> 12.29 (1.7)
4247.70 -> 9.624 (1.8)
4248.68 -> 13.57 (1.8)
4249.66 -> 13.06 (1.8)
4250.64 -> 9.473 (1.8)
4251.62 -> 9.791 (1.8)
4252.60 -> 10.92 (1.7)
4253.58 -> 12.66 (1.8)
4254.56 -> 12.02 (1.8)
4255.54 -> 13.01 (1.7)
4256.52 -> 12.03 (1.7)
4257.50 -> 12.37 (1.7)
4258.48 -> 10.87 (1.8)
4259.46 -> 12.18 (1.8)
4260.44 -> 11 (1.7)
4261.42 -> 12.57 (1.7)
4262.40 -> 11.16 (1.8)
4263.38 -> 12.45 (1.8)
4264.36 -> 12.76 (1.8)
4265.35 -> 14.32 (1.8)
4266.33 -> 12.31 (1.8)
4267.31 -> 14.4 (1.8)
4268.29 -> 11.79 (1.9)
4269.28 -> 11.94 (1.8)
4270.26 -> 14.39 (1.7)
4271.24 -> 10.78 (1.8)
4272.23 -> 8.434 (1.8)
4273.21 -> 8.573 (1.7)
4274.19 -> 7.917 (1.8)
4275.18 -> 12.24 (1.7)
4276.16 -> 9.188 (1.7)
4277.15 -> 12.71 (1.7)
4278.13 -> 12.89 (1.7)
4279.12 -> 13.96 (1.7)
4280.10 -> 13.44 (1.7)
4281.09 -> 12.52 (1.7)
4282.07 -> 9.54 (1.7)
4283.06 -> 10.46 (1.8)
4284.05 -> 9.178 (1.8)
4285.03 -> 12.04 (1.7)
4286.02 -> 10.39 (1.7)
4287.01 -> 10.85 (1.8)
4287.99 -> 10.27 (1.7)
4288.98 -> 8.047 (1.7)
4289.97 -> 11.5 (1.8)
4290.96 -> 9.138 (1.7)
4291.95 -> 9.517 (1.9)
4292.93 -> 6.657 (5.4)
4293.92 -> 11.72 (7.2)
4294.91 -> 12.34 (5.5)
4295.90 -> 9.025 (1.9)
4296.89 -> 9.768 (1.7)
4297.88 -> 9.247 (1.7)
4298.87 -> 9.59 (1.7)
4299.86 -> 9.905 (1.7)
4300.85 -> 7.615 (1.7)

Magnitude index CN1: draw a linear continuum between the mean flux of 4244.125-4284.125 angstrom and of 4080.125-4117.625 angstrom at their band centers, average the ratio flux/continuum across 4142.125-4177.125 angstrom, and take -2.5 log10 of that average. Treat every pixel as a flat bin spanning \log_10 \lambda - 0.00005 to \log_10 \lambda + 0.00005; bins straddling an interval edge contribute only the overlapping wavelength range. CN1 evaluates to 0.15 mag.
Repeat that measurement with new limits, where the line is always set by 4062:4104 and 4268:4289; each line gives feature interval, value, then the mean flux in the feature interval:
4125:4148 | 0.07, 10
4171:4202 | 0.09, 9.91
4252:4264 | -0.09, 11.9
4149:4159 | 0.16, 9.25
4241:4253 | -0.08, 11.8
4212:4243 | -0.05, 11.5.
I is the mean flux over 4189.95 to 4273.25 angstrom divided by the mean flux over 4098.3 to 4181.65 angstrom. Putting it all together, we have 1.12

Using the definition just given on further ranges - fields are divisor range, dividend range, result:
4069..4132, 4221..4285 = 1.10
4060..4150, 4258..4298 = 1.06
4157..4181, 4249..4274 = 1.19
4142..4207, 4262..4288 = 1.17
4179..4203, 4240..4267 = 1.21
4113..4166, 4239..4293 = 1.13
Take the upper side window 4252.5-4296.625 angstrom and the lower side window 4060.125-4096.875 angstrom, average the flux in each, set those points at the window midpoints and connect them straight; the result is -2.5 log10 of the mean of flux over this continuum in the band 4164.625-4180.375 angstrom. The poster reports 0.16 mag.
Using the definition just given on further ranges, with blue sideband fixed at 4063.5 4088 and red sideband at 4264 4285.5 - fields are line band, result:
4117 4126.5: 0.017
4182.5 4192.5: 0.112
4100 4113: 0.059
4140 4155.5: 0.168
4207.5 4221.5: -0.021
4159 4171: 0.116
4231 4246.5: -0.039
